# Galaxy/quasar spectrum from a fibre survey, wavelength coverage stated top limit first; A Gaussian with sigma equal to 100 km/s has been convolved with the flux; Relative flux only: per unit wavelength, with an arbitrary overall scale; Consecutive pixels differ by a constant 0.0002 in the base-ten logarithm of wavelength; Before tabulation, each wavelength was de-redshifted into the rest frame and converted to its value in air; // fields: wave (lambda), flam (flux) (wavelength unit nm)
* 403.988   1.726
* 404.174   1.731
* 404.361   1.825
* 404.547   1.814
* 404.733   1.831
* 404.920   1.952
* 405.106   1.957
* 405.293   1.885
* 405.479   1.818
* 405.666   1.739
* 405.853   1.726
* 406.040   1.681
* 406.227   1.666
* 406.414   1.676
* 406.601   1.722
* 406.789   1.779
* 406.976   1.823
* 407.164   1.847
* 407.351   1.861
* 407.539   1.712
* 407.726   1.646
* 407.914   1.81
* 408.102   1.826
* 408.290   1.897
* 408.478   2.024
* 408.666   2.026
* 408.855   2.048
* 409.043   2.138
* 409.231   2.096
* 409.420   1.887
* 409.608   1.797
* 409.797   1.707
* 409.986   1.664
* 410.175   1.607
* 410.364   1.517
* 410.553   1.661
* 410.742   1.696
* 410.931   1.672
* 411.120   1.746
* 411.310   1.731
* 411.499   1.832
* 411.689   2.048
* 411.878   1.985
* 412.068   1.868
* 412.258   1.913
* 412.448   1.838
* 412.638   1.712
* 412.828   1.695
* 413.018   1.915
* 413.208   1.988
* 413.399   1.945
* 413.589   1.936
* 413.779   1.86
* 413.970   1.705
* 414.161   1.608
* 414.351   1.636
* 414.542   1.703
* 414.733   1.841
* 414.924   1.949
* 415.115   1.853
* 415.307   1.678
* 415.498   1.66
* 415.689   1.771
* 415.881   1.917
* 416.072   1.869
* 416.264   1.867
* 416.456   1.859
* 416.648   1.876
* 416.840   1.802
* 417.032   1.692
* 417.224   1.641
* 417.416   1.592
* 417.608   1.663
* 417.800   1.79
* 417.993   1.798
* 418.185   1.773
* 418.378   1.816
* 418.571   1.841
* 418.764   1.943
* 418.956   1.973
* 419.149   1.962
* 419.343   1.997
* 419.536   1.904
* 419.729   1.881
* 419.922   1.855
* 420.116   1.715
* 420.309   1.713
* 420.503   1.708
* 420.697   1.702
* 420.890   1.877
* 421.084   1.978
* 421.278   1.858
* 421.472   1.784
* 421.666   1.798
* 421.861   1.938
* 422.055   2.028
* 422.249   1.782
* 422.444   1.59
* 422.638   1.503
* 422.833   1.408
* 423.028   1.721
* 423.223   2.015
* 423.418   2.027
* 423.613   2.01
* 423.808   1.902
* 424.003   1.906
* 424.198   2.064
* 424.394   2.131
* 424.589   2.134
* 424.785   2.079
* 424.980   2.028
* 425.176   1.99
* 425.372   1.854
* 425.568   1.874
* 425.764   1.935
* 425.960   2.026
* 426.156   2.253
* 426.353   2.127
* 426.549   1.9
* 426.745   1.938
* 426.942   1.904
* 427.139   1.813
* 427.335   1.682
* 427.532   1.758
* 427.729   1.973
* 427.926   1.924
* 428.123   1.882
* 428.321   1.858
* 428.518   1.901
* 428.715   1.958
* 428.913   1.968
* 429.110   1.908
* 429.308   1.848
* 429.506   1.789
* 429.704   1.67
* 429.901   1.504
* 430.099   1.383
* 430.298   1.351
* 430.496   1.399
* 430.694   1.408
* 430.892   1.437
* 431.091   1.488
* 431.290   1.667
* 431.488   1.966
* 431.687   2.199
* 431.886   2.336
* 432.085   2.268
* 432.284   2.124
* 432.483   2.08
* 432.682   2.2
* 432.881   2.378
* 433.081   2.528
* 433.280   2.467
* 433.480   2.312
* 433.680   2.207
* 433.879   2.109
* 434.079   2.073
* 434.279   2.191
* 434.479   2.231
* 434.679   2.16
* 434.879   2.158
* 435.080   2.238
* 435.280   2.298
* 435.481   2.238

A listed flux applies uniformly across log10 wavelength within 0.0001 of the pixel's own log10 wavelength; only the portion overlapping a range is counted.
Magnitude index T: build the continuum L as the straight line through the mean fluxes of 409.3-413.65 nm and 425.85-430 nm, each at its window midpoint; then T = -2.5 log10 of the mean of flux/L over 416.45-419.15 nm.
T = 0.02 mag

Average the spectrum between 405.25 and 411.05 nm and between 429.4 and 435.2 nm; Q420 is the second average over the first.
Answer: 1.10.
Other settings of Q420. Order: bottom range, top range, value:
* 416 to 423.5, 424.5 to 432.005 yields 1.02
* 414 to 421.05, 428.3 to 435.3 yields 1.10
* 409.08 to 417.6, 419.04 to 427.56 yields 1.05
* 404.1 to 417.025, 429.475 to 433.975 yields 1.06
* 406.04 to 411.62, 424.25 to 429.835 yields 1.07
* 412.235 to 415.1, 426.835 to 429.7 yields 1.03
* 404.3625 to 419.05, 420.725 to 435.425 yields 1.07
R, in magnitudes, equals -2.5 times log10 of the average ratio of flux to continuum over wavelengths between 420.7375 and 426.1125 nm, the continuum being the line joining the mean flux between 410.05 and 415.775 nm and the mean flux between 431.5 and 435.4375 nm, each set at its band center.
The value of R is 0.06 mag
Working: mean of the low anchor 1.79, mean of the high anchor 2.23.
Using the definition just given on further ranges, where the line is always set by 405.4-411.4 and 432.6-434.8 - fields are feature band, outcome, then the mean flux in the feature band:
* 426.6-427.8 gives 0.16 mag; 1.84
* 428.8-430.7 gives 0.31 mag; 1.64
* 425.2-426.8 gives 0.07 mag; 1.99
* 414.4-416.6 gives 0.06 mag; 1.81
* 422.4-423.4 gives 0.22 mag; 1.68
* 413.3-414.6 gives 0.07 mag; 1.77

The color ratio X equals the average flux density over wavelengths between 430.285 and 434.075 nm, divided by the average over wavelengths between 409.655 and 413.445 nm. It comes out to 1.13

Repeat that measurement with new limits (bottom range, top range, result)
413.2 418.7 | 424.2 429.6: 1.09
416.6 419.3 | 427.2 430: 1.02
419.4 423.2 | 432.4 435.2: 1.26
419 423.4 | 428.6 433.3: 1.04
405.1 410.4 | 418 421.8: 1.02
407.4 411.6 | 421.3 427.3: 1.06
